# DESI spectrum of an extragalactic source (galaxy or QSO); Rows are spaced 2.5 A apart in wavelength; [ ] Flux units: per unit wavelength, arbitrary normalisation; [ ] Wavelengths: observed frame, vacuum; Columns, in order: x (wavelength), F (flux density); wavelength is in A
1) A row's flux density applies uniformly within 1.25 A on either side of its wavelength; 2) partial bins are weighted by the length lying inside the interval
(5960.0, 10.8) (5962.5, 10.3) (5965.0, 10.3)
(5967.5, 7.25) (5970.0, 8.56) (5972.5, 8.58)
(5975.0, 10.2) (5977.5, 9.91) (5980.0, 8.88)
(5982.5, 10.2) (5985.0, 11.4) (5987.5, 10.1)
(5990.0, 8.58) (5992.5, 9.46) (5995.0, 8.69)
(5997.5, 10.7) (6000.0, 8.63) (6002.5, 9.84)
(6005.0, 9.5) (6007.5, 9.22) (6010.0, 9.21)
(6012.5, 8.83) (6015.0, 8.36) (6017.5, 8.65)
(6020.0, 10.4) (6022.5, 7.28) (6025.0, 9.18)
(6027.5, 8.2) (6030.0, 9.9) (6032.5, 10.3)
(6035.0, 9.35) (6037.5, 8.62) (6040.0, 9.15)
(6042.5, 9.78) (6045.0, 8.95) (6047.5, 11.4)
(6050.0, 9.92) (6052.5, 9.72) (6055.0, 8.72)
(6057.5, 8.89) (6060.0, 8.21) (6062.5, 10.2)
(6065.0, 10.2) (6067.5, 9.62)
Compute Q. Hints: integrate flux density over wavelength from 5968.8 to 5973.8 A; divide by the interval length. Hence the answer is 8.59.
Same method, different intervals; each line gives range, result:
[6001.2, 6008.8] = 9.51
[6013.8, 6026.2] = 8.77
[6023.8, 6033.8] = 9.4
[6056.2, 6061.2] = 8.56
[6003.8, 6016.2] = 9.02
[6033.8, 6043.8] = 9.22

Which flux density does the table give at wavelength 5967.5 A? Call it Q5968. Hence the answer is 7.25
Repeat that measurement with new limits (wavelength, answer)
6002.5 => 9.84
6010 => 9.21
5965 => 10.3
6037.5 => 8.62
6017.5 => 8.65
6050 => 9.92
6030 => 9.9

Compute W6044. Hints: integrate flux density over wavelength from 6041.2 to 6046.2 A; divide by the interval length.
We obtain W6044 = 9.37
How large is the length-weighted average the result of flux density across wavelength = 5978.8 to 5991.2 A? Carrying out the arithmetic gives 9.84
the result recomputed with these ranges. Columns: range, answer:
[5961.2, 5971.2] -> 9.11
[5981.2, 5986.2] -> 10.8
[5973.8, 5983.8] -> 9.8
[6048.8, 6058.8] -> 9.3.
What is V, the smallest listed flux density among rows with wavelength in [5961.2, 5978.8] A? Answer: 7.25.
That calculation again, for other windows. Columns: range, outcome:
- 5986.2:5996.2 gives 8.58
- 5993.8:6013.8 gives 8.63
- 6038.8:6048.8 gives 8.95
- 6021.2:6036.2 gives 7.28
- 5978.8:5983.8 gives 8.88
